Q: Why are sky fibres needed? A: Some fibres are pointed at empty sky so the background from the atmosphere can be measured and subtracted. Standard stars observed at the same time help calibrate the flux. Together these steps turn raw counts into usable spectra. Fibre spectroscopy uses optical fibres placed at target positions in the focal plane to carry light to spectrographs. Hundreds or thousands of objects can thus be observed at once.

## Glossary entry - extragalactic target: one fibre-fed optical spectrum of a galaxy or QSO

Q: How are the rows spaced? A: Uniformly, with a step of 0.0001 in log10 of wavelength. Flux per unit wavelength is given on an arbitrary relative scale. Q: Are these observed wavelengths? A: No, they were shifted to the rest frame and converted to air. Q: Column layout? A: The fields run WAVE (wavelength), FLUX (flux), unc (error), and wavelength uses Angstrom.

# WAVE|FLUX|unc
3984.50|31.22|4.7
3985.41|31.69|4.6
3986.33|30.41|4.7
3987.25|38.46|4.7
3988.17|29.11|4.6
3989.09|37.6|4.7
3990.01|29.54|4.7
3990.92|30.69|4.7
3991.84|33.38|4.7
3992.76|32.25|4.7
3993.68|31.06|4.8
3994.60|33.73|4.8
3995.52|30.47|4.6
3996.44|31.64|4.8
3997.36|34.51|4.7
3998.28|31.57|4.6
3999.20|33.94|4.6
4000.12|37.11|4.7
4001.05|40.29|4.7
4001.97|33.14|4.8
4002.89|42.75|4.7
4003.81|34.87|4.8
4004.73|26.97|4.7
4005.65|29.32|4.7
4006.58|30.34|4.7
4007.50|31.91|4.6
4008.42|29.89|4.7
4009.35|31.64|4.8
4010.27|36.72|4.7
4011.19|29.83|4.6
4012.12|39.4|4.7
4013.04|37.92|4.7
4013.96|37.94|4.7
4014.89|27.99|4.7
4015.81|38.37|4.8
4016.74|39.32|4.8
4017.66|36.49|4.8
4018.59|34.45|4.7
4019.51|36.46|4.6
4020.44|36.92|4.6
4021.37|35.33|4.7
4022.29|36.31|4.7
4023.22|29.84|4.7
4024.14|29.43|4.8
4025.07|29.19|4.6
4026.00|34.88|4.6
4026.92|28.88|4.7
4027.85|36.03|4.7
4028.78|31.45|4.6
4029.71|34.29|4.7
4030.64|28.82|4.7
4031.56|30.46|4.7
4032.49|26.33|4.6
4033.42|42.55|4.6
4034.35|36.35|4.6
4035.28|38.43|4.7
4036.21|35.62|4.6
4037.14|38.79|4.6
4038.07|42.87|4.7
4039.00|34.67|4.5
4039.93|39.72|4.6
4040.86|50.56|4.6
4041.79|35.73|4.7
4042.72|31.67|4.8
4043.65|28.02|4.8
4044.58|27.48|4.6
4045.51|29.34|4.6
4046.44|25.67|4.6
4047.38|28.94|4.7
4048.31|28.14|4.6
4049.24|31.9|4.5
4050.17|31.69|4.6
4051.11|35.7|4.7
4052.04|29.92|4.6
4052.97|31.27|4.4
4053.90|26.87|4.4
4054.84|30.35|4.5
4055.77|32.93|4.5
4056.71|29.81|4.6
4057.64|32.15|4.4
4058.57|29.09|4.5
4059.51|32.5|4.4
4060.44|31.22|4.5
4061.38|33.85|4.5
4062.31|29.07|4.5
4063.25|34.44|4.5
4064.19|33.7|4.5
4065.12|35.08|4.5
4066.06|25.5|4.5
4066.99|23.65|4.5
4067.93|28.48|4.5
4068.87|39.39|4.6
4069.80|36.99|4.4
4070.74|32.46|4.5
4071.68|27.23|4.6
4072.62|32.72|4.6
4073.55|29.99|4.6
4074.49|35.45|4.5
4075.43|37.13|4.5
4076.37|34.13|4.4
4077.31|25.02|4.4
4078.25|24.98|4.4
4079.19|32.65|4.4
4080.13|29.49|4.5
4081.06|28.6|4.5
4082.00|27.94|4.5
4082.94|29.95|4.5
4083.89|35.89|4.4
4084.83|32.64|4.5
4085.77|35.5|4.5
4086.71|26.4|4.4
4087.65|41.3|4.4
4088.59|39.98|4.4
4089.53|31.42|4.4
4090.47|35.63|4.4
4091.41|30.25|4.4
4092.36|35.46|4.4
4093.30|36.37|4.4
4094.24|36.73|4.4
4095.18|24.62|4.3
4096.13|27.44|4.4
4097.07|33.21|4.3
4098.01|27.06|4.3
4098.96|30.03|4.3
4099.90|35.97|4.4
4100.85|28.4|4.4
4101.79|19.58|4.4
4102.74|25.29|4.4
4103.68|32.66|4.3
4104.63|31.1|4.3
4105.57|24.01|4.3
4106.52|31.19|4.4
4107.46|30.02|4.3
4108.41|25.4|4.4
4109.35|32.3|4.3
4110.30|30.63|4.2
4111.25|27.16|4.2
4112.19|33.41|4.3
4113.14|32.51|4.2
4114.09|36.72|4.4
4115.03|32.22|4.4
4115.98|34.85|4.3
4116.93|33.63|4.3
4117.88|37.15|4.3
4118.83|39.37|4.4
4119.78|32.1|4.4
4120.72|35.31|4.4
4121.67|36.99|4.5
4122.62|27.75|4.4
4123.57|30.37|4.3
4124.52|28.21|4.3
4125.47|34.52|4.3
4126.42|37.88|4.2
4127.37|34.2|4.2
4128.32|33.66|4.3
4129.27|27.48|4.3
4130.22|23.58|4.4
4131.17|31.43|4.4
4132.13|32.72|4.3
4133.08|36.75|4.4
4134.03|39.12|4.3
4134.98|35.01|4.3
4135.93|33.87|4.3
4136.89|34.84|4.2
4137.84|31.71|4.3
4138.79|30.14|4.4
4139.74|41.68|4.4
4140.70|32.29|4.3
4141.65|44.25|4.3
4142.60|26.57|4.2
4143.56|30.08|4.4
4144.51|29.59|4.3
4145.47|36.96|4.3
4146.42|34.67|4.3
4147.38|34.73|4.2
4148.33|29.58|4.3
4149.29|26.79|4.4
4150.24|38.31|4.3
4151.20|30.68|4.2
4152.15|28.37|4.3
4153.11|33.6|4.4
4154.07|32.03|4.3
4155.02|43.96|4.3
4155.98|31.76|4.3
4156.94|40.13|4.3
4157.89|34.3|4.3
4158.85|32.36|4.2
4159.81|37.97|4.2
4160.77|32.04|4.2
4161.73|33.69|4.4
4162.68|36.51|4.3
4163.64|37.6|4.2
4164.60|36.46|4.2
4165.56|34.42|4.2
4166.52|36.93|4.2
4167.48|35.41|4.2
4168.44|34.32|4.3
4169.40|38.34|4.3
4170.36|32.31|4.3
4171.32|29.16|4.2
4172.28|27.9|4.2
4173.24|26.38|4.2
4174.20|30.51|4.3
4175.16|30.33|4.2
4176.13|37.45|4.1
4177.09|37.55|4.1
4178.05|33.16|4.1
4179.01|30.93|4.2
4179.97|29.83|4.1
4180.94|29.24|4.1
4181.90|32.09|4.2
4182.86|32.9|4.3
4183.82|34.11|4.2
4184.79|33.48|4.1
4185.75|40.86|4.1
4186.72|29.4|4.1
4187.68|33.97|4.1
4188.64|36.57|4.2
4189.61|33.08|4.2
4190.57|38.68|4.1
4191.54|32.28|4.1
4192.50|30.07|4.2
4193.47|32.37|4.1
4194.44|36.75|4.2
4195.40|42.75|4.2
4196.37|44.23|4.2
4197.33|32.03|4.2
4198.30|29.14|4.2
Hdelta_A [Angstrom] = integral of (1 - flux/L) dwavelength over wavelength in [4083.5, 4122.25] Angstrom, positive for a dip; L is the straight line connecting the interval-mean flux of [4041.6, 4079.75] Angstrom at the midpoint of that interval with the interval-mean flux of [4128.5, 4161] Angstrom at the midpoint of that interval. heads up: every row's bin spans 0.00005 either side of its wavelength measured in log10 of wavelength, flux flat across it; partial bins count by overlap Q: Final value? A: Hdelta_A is 0.16 Angstrom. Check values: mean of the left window 31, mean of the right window 33.5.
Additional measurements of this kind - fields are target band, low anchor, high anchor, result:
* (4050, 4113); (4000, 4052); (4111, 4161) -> 4.8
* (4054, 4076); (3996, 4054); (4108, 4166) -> 1.2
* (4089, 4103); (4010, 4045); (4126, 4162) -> 1.5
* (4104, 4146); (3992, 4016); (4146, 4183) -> 0.9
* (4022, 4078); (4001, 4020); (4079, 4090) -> 1.8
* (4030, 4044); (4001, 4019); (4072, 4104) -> -1.2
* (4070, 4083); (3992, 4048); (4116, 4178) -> 1.2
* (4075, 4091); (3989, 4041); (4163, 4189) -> 0.8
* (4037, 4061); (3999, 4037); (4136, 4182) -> 1.1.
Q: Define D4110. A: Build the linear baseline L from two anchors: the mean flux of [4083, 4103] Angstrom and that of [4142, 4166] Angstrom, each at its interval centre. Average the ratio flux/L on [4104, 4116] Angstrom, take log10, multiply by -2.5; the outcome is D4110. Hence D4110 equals 0.057 mag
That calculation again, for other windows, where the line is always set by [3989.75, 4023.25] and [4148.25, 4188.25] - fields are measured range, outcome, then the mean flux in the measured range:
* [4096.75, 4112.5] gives 0.16 mag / 29.2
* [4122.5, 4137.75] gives 0.03 mag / 32.7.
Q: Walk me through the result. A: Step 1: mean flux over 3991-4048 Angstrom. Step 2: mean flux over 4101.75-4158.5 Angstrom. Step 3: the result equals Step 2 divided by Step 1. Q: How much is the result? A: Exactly 0.97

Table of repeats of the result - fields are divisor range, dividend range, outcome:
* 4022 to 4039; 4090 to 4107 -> 0.89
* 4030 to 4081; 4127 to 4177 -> 1.04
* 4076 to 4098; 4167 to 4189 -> 1.03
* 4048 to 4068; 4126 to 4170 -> 1.10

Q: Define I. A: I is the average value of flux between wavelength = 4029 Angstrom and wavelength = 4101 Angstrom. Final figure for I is 32.4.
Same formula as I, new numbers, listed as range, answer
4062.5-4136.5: 31.9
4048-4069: 31.1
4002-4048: 34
